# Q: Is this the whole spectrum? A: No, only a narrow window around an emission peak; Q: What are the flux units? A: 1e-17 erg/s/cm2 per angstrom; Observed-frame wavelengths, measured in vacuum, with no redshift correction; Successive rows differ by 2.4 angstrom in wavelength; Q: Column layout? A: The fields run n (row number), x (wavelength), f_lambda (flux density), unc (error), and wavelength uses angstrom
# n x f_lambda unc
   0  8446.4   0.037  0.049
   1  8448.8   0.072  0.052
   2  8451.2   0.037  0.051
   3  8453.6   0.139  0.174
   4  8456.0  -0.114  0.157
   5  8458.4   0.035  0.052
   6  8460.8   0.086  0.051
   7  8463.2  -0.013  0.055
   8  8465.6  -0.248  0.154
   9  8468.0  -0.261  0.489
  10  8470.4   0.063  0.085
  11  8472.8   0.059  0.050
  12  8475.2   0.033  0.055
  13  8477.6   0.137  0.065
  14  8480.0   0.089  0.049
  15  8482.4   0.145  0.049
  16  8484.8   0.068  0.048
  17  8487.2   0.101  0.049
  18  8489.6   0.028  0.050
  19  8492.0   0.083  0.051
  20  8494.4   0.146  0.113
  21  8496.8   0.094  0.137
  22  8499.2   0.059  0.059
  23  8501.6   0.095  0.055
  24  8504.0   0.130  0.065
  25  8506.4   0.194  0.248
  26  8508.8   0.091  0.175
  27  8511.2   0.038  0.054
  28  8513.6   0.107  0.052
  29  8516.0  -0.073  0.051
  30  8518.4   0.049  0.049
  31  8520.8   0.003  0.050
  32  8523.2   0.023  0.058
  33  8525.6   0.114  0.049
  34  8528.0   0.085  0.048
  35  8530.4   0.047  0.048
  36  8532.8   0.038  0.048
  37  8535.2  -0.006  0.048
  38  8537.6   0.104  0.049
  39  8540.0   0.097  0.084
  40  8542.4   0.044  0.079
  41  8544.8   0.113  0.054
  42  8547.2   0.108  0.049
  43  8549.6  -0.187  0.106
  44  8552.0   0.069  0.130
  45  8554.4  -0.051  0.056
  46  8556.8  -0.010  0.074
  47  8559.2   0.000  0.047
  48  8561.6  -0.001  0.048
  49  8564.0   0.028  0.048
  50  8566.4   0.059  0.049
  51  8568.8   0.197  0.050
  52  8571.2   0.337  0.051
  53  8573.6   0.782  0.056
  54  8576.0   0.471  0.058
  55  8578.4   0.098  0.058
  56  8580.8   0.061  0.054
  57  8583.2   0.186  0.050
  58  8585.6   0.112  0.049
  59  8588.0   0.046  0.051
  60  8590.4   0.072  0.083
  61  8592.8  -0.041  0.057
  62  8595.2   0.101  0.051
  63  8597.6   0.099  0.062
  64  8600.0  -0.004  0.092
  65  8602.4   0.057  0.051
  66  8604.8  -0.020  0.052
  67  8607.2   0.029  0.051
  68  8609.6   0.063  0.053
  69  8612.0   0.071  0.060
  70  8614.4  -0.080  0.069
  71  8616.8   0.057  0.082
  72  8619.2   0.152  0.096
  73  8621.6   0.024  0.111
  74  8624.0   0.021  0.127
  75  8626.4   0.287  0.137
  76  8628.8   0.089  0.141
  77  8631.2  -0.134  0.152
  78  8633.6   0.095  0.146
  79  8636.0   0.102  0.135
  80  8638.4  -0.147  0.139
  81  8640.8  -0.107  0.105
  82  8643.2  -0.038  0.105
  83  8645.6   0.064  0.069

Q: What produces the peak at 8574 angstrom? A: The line H-beta 4861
